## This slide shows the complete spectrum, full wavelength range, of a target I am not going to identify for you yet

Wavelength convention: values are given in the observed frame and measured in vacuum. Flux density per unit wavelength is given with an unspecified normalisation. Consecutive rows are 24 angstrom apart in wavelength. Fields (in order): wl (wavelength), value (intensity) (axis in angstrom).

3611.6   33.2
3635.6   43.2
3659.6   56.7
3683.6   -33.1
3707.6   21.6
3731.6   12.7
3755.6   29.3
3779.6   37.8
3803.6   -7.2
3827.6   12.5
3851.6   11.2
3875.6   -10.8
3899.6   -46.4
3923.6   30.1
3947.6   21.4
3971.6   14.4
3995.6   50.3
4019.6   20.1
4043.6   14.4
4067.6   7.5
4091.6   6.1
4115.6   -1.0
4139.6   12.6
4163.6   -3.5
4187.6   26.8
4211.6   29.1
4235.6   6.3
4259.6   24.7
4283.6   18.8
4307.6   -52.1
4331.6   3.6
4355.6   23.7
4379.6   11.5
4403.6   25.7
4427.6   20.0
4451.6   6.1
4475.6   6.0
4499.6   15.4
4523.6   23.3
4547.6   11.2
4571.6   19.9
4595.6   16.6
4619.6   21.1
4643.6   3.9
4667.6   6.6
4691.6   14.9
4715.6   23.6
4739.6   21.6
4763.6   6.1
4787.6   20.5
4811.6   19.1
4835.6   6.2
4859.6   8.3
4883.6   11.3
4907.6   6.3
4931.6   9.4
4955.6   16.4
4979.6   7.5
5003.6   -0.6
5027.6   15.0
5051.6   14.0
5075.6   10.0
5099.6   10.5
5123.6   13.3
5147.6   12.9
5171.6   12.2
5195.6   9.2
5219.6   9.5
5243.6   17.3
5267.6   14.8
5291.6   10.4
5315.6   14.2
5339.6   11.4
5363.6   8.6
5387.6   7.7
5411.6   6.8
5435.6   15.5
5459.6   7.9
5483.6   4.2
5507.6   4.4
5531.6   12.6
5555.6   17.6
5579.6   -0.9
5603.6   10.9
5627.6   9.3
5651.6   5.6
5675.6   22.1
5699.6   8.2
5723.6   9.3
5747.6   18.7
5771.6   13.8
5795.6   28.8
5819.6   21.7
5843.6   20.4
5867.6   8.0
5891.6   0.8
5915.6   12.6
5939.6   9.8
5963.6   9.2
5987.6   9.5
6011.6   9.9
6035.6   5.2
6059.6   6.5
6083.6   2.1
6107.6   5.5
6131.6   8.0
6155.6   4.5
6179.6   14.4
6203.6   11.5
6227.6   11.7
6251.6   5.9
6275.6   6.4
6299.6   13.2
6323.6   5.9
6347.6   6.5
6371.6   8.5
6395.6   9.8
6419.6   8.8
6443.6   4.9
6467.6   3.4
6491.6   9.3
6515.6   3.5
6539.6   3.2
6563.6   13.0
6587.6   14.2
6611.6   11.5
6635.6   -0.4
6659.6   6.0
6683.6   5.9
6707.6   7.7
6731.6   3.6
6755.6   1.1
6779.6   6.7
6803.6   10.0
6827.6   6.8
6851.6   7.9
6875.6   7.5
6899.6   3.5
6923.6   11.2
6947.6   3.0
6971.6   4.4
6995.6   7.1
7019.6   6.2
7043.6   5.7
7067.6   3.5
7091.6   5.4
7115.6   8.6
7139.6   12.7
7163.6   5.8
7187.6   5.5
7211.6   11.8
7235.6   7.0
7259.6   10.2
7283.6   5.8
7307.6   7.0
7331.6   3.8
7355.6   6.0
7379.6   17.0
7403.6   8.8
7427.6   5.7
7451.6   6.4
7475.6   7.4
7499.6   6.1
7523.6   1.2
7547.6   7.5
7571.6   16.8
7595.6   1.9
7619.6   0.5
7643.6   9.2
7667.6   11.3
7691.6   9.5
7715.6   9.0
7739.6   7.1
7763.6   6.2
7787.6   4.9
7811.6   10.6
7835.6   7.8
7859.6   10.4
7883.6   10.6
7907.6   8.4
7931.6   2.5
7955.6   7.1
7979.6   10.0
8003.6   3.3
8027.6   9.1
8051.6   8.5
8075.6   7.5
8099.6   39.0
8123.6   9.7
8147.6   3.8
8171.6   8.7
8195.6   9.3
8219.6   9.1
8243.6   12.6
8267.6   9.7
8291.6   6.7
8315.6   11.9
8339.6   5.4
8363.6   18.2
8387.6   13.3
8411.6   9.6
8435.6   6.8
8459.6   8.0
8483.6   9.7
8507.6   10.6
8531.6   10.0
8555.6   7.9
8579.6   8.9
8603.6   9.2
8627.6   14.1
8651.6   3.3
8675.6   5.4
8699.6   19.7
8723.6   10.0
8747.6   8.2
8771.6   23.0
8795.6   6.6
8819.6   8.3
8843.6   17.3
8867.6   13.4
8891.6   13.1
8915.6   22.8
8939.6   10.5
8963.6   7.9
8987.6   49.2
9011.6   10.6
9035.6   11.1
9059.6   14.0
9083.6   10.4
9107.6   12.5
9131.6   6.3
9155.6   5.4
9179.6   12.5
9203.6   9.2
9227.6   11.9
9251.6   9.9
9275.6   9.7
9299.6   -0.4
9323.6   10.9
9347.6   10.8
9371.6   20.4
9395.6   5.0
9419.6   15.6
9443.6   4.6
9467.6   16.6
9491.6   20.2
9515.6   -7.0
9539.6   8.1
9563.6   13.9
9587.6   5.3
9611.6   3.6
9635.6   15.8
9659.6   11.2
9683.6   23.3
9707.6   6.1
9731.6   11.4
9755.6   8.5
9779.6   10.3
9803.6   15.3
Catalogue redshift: 1.17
